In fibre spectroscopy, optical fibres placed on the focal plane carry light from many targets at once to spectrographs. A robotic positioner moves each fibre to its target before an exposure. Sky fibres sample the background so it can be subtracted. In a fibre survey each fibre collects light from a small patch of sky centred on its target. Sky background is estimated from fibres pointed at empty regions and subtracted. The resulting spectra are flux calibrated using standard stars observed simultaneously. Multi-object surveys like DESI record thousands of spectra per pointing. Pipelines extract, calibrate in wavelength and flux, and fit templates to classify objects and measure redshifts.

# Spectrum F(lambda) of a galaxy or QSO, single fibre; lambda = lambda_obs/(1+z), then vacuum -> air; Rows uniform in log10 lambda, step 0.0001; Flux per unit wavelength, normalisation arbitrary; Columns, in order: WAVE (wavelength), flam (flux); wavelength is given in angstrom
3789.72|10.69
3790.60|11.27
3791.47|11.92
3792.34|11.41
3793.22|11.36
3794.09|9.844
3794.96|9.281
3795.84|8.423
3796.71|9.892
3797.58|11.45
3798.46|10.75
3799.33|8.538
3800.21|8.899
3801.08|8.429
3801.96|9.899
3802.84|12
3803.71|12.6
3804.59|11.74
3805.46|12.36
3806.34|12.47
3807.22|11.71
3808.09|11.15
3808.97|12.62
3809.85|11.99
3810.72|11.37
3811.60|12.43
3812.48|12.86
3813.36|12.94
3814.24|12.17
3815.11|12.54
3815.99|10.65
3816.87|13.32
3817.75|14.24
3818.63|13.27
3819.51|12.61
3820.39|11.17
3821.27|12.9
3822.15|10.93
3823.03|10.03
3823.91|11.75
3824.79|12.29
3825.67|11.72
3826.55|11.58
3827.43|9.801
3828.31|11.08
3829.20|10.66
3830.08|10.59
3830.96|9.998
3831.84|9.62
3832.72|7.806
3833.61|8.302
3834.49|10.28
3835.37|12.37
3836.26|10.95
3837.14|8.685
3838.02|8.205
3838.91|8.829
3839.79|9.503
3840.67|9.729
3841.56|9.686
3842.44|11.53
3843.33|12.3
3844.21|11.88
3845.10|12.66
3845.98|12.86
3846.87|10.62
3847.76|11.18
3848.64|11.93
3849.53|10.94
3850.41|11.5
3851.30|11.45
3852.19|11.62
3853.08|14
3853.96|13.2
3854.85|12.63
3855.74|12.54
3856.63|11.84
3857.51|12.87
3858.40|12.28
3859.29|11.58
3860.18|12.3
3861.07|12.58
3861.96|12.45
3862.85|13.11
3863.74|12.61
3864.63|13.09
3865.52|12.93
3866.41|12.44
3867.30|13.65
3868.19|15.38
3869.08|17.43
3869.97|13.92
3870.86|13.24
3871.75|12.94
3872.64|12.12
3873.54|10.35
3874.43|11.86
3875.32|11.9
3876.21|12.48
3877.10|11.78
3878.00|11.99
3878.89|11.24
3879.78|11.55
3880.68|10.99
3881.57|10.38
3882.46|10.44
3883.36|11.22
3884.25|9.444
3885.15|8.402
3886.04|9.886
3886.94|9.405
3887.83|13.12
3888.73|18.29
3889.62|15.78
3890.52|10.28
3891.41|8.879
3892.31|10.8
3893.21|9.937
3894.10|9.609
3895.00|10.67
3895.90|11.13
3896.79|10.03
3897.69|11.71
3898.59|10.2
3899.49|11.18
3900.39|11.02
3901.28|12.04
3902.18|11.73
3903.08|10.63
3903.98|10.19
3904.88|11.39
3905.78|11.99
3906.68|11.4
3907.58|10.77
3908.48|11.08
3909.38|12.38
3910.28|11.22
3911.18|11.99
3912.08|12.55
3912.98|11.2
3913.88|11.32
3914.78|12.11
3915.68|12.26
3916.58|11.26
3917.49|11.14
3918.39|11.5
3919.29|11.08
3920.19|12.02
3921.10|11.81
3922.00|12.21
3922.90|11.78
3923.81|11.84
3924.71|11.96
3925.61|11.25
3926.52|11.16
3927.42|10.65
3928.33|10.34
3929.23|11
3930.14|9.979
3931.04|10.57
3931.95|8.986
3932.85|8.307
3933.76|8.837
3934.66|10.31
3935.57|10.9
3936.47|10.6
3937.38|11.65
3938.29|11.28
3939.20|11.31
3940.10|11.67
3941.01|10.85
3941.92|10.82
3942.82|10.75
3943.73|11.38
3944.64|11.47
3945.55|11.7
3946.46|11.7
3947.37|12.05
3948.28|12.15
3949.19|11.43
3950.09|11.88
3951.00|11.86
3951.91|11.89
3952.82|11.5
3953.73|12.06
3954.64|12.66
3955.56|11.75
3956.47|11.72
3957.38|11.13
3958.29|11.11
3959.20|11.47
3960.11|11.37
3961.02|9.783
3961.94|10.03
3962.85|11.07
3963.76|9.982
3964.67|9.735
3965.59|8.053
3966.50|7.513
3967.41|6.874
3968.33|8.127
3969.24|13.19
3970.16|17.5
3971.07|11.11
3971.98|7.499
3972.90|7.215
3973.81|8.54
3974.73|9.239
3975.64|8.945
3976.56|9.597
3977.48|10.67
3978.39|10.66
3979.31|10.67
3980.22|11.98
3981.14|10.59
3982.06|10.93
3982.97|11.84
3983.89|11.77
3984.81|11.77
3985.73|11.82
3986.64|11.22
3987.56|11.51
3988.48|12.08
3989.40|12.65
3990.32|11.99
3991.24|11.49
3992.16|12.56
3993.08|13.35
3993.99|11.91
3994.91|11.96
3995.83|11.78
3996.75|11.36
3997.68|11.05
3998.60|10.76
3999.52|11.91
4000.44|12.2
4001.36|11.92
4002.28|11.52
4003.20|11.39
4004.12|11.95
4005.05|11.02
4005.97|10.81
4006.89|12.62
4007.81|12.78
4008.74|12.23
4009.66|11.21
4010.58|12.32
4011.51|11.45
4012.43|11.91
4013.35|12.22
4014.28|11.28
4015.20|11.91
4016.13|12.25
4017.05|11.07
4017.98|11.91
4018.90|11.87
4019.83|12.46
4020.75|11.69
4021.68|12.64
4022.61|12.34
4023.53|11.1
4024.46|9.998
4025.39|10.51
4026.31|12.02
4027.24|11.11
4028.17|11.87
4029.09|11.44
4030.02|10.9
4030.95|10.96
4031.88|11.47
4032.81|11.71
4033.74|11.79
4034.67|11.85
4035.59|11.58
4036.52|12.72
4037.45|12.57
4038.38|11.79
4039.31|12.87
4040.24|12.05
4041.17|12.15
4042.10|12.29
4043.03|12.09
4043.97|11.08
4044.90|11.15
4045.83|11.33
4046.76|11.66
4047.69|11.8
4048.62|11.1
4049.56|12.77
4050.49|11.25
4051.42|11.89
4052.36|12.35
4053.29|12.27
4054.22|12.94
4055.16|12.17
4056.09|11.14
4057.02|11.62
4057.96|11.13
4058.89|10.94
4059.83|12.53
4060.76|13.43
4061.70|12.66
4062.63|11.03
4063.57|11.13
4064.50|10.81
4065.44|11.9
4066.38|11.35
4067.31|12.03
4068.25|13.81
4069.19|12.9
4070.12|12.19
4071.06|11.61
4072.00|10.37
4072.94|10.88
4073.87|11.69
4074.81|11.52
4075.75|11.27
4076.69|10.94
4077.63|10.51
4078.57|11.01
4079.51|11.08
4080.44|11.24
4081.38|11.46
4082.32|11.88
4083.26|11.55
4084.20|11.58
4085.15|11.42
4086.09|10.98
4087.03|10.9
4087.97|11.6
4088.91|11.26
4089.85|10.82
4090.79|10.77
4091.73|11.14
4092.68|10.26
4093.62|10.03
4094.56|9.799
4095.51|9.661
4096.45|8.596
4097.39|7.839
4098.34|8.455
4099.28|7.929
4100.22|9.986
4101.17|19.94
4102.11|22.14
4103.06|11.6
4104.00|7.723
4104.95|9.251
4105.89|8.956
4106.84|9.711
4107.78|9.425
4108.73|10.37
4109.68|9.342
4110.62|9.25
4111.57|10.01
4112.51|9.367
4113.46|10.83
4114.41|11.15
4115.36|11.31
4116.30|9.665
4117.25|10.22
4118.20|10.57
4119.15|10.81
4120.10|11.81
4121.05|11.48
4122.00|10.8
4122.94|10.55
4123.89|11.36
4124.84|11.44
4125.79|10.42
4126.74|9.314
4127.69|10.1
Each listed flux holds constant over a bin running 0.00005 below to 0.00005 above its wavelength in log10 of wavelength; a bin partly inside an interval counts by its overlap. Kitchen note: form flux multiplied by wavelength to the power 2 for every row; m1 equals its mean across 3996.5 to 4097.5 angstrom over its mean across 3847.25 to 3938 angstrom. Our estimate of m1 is 1.08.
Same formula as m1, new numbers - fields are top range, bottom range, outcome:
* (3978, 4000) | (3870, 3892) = 1.06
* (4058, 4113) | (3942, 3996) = 1.06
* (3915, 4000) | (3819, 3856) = 1.06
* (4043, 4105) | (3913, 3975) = 1.12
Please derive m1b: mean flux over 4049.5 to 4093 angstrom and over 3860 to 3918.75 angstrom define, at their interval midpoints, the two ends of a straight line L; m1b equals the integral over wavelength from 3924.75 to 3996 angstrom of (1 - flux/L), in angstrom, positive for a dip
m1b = 4.55 angstrom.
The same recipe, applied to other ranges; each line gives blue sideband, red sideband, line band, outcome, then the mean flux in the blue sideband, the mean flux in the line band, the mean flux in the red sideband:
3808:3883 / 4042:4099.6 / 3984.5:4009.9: -0.9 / 11.8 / 11.8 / 11.3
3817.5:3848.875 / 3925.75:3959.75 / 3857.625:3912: -3.9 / 10.9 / 11.8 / 11.1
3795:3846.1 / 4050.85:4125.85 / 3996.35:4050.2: -2.9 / 11.1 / 11.7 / 11.1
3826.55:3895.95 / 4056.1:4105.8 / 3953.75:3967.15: 1.1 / 11.5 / 10.5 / 11.3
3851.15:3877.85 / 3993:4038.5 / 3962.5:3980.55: 3.2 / 12.8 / 9.89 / 11.7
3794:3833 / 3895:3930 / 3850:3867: -1.8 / 11.2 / 12.5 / 11.4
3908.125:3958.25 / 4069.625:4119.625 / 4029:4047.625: -1.3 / 11.3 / 11.8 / 10.8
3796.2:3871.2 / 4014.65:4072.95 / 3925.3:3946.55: 1.8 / 11.6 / 10.7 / 11.8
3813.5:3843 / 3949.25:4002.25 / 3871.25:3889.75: -1.2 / 10.9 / 11.6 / 11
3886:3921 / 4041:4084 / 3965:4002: 2.0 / 11.4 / 10.9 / 11.7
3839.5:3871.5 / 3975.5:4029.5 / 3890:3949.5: 4.7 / 12.4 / 11.1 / 11.6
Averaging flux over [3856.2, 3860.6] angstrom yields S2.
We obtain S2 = 12.2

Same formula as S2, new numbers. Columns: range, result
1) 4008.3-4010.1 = 11.7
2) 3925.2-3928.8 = 10.8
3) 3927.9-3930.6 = 10.5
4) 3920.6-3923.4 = 11.9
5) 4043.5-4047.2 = 11.3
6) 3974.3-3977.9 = 9.6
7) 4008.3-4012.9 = 11.8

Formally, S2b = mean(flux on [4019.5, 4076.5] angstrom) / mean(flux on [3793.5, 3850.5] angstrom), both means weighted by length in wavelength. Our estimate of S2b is 1.06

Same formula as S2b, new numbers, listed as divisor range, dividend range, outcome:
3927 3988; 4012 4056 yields 1.10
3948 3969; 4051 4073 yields 1.11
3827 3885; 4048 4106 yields 0.99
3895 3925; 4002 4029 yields 1.02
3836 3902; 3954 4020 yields 0.96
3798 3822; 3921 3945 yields 0.92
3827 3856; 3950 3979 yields 0.96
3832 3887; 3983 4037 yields 1.01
